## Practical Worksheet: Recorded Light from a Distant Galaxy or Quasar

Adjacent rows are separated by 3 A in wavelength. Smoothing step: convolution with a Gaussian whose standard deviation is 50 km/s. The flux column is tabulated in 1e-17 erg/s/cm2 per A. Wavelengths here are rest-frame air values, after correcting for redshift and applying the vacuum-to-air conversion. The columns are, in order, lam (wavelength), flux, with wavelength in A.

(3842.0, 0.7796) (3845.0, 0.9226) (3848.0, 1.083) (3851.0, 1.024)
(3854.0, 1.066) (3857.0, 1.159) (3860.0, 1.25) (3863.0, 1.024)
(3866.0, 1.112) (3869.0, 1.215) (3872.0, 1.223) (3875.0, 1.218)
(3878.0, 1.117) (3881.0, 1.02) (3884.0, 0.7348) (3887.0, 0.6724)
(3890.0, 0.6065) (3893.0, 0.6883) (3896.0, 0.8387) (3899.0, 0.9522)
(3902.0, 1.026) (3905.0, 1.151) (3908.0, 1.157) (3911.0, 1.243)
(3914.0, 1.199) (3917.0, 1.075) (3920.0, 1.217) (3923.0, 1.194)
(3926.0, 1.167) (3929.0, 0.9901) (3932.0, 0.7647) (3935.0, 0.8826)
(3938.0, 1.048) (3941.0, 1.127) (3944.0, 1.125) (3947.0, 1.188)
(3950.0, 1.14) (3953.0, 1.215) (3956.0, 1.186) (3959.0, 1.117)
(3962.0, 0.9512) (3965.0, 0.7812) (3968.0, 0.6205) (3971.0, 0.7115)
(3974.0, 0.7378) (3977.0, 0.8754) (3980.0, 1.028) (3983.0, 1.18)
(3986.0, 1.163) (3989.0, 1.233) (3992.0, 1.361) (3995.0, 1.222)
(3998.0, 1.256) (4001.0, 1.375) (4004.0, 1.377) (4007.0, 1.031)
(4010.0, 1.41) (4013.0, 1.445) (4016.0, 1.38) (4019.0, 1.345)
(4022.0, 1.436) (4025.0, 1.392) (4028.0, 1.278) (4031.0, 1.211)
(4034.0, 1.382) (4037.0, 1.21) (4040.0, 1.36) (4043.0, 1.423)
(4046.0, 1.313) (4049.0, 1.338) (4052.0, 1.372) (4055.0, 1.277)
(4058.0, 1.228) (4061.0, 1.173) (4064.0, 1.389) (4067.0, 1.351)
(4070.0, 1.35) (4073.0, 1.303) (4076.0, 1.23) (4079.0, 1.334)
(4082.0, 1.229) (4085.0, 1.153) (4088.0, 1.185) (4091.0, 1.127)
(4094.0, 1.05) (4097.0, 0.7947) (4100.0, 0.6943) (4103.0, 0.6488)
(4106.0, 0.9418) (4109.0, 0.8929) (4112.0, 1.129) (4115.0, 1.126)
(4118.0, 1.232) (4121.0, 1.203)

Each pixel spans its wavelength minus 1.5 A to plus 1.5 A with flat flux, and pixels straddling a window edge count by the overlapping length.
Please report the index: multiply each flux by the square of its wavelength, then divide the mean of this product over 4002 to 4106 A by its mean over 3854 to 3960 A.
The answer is 1.3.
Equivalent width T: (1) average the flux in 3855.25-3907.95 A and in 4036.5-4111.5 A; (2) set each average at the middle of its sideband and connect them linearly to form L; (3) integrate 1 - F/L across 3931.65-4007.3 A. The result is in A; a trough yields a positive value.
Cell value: 0.9 A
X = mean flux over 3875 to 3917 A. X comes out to 0.968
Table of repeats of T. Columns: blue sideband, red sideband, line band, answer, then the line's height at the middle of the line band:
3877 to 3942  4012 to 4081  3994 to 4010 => -0.7 A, 1.22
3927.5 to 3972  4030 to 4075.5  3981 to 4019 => -4.5 A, 1.15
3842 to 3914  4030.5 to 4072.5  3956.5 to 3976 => 5.5 A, 1.17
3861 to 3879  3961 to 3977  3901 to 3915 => -2.1 A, 1.01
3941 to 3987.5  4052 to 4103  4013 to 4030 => -4.4 A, 1.09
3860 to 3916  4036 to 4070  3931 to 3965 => 2.0 A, 1.13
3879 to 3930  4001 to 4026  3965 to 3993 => 6.2 A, 1.24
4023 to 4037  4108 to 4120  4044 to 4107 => 1.8 A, 1.2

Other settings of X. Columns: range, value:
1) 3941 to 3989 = 1.01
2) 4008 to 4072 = 1.33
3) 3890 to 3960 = 1.06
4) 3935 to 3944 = 1.06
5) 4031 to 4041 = 1.3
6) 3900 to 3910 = 1.11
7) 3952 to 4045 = 1.18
